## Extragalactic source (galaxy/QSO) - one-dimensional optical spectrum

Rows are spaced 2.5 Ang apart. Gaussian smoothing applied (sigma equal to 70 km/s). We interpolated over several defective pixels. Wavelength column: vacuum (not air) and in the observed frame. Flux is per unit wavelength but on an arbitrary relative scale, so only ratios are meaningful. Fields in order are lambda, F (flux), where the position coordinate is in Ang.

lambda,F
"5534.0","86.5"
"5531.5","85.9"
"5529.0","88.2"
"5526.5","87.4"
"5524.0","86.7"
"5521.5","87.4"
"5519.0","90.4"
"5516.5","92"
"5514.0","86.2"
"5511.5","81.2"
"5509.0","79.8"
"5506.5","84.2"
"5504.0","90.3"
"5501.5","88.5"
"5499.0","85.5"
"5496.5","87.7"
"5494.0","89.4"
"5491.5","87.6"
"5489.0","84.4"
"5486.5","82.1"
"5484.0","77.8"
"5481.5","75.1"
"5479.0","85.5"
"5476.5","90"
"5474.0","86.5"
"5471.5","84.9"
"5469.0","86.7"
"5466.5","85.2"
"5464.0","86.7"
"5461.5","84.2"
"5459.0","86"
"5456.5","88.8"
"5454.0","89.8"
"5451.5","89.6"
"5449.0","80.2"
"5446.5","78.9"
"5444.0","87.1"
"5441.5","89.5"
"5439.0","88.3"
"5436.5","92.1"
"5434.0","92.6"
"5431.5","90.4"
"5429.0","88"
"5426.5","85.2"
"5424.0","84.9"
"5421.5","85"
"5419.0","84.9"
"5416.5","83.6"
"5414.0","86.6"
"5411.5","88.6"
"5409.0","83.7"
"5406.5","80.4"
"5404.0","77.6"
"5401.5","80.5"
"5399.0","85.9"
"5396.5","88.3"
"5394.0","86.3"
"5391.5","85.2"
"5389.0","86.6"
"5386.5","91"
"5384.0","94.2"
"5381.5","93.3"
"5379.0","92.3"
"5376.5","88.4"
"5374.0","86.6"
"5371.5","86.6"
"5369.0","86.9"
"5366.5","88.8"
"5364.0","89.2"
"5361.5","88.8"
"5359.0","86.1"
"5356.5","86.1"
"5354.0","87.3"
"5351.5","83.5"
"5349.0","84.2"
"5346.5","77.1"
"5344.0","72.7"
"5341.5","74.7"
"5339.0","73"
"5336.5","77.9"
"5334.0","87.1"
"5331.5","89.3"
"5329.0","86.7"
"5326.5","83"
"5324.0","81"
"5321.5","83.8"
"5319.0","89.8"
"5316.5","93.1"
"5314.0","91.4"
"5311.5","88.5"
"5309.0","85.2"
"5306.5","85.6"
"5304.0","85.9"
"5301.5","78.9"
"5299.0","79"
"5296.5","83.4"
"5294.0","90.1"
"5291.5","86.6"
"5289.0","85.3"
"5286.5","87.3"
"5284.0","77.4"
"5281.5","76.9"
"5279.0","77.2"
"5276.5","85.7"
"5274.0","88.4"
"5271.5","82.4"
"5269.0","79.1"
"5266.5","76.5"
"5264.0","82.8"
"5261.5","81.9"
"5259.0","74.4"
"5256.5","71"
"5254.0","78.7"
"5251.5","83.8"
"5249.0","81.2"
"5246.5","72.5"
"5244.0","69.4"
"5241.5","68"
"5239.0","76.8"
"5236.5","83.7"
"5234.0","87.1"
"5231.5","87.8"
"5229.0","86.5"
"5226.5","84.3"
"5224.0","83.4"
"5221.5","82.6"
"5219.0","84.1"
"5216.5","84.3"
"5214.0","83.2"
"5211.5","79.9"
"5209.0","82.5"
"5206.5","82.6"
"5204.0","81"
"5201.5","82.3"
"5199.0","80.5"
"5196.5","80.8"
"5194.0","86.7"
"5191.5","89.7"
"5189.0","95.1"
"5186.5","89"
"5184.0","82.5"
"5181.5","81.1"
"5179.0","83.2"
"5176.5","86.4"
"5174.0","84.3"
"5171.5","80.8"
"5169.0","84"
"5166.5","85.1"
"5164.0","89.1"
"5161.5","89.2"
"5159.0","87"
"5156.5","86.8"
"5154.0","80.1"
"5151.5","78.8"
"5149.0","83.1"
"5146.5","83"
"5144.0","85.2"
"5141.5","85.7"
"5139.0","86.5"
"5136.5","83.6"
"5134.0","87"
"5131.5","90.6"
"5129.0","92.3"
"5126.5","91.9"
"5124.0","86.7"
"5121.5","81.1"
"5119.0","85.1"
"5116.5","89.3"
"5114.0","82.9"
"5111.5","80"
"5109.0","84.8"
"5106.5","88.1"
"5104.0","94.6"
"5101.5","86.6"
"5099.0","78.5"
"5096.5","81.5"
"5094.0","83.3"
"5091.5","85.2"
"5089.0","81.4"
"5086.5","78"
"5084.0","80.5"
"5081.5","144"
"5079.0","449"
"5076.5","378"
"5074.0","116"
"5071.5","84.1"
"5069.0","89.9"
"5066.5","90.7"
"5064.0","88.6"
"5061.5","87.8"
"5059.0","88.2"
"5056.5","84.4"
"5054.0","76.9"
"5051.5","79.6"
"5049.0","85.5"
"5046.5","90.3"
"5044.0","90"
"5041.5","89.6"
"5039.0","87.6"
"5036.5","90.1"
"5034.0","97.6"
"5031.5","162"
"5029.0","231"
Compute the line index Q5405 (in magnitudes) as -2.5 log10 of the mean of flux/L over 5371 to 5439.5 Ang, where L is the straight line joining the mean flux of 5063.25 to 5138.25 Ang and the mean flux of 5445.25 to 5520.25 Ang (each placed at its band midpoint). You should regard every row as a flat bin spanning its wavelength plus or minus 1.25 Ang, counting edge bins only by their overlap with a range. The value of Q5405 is 0.04 mag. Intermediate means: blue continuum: 110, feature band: 87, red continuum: 85.5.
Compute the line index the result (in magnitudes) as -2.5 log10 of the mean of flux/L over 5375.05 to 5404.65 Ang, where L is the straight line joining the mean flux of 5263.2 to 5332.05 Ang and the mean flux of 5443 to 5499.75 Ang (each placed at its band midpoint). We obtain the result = -0.037 mag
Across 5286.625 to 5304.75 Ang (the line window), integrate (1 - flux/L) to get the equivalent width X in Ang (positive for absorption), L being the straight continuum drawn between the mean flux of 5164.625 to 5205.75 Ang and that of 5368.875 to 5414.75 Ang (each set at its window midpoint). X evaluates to 0.30 Ang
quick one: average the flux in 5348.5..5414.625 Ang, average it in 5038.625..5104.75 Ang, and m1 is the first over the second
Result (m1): 0.77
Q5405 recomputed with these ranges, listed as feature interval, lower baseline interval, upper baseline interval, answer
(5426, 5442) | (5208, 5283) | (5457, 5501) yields -0.07 mag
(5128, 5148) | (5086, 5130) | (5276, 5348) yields -0.02 mag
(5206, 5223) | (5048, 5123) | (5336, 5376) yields 0.17 mag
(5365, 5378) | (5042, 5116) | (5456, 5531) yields 0.07 mag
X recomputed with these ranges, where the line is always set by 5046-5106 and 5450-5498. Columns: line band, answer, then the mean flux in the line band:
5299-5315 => 2.1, 85.3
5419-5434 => 0.4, 87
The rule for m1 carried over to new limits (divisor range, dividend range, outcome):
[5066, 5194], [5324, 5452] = 0.86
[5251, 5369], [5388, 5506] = 1.03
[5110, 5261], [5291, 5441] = 1.03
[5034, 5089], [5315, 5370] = 0.70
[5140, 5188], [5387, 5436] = 1.01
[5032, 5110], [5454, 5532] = 0.78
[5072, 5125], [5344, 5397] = 0.73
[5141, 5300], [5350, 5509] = 1.05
